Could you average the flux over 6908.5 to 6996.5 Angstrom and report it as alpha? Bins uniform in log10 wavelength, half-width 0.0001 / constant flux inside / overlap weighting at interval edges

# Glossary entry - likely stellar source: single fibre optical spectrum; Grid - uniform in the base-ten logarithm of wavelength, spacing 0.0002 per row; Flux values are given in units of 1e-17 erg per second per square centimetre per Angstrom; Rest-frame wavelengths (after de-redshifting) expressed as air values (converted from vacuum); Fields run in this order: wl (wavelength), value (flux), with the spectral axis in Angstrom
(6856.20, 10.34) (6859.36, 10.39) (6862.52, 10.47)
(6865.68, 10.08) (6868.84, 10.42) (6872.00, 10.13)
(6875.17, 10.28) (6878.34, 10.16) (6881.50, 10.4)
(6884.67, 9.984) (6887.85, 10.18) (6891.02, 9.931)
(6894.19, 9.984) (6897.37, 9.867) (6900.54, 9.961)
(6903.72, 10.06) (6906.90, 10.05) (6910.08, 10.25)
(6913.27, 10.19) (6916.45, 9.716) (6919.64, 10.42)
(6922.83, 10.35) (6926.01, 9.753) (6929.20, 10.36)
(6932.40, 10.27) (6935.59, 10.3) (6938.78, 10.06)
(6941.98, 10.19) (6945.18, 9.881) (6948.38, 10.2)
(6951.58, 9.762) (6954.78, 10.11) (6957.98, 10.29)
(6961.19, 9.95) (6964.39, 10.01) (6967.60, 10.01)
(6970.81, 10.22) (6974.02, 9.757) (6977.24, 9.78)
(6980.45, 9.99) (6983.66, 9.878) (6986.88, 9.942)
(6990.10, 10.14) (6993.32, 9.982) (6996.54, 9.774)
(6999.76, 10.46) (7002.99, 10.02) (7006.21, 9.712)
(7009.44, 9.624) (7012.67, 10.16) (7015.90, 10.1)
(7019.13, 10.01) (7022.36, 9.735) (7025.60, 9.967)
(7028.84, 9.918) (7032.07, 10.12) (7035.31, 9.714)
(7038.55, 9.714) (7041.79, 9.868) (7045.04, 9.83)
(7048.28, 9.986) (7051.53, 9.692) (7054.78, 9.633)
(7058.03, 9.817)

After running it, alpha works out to 10.1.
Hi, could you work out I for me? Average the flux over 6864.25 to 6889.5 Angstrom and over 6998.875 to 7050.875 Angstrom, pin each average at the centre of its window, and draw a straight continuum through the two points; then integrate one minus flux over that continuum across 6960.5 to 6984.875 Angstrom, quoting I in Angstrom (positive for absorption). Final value 0.2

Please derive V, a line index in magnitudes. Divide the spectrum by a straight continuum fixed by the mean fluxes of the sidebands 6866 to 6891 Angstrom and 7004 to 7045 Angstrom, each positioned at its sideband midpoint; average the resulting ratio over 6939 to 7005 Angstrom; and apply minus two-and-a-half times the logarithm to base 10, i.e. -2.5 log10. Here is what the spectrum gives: 0.00 mag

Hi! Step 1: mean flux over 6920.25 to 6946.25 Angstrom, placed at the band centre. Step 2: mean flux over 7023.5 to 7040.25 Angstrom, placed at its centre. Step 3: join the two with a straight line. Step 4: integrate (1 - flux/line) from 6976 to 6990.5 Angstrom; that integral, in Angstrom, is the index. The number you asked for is 0.1 Angstrom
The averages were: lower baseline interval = 10.2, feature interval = 9.94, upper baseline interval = 9.88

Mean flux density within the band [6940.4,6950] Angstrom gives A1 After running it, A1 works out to 10.1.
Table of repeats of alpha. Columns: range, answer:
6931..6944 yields 10.2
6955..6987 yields 9.99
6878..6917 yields 10.1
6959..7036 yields 9.96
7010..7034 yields 9.98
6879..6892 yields 10.1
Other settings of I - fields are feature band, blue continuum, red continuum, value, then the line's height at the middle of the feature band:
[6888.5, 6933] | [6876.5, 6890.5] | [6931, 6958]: 0.25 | 10.1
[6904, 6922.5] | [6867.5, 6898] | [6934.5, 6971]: -0.05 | 10.1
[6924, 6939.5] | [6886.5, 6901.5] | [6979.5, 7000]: -0.26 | 9.99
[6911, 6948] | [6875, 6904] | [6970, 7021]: -0.39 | 10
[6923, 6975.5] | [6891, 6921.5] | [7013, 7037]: -0.34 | 10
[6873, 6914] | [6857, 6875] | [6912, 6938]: 0.56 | 10.2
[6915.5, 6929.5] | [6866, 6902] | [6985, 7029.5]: -0.06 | 10.1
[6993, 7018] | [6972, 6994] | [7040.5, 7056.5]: -0.25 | 9.88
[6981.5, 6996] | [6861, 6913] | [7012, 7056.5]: -0.01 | 9.96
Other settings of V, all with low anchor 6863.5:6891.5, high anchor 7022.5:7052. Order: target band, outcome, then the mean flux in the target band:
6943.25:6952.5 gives 0.01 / 9.97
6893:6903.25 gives 0.02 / 9.95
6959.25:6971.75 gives 0.00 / 10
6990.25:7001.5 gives -0.01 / 10.1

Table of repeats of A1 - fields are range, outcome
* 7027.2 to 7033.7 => 10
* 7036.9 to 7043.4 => 9.79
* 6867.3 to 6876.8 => 10.3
